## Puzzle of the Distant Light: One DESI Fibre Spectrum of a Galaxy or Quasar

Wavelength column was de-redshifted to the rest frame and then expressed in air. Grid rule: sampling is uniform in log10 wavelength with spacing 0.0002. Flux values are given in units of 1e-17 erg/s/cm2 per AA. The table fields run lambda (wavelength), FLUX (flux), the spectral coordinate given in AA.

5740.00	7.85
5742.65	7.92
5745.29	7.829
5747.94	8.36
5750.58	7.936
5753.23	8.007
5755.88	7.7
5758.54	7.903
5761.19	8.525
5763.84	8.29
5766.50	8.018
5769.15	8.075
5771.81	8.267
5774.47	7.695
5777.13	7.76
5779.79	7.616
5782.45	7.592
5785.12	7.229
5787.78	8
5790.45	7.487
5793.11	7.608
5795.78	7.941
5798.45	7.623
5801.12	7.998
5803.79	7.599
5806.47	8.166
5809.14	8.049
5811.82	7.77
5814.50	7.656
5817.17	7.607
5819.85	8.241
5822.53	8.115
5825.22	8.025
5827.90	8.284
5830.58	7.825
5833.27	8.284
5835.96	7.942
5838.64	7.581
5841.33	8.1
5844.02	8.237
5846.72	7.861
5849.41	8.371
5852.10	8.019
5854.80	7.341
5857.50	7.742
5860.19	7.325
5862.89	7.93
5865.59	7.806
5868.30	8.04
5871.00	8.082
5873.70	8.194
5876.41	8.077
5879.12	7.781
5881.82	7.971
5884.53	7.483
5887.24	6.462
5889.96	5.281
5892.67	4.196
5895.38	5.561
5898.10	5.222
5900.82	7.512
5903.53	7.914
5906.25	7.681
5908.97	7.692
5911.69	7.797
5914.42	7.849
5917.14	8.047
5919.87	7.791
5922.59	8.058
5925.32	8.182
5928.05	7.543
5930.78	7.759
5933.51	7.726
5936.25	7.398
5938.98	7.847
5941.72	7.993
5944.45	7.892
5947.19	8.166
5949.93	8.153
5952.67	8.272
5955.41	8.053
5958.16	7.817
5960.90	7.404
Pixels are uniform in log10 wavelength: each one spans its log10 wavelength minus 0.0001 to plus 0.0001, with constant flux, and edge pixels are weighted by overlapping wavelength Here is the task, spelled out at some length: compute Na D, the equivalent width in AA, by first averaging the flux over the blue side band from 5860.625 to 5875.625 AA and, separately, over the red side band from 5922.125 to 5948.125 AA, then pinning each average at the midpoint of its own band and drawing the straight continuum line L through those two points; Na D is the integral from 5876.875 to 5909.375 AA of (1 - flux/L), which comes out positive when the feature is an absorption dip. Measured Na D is 4.9 AA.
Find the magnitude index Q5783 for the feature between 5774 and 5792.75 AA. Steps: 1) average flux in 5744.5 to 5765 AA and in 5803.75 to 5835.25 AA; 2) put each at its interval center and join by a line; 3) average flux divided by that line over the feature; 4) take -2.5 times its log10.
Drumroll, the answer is 0.06 mag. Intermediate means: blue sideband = 8.07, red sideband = 7.98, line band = 7.62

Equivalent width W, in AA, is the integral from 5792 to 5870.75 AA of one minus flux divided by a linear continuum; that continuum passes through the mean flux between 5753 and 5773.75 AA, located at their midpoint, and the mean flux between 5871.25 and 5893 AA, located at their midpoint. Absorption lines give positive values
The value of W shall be -3.9 AA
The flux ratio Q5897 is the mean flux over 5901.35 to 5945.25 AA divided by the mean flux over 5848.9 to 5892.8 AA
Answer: 1.04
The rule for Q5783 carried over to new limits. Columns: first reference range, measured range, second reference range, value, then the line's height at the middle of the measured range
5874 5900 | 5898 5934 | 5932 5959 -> -0.070 mag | 7.23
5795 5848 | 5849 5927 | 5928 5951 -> 0.067 mag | 7.89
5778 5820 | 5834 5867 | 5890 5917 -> -0.083 mag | 7.29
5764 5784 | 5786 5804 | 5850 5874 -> 0.016 mag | 7.87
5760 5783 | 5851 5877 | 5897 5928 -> -0.013 mag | 7.76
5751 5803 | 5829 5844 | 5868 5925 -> -0.058 mag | 7.57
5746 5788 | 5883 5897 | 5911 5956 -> 0.336 mag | 7.92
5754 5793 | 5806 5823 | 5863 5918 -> -0.039 mag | 7.64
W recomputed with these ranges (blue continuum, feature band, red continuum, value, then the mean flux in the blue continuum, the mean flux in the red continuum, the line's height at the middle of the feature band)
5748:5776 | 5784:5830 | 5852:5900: -1.0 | 8.05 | 7.12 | 7.68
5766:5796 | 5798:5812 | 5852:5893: -0.4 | 7.76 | 7.41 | 7.67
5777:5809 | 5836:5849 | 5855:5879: -0.3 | 7.73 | 7.87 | 7.82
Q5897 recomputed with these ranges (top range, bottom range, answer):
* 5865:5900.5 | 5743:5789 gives 0.87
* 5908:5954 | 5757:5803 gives 1.00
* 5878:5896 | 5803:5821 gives 0.81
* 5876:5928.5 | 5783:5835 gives 0.91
